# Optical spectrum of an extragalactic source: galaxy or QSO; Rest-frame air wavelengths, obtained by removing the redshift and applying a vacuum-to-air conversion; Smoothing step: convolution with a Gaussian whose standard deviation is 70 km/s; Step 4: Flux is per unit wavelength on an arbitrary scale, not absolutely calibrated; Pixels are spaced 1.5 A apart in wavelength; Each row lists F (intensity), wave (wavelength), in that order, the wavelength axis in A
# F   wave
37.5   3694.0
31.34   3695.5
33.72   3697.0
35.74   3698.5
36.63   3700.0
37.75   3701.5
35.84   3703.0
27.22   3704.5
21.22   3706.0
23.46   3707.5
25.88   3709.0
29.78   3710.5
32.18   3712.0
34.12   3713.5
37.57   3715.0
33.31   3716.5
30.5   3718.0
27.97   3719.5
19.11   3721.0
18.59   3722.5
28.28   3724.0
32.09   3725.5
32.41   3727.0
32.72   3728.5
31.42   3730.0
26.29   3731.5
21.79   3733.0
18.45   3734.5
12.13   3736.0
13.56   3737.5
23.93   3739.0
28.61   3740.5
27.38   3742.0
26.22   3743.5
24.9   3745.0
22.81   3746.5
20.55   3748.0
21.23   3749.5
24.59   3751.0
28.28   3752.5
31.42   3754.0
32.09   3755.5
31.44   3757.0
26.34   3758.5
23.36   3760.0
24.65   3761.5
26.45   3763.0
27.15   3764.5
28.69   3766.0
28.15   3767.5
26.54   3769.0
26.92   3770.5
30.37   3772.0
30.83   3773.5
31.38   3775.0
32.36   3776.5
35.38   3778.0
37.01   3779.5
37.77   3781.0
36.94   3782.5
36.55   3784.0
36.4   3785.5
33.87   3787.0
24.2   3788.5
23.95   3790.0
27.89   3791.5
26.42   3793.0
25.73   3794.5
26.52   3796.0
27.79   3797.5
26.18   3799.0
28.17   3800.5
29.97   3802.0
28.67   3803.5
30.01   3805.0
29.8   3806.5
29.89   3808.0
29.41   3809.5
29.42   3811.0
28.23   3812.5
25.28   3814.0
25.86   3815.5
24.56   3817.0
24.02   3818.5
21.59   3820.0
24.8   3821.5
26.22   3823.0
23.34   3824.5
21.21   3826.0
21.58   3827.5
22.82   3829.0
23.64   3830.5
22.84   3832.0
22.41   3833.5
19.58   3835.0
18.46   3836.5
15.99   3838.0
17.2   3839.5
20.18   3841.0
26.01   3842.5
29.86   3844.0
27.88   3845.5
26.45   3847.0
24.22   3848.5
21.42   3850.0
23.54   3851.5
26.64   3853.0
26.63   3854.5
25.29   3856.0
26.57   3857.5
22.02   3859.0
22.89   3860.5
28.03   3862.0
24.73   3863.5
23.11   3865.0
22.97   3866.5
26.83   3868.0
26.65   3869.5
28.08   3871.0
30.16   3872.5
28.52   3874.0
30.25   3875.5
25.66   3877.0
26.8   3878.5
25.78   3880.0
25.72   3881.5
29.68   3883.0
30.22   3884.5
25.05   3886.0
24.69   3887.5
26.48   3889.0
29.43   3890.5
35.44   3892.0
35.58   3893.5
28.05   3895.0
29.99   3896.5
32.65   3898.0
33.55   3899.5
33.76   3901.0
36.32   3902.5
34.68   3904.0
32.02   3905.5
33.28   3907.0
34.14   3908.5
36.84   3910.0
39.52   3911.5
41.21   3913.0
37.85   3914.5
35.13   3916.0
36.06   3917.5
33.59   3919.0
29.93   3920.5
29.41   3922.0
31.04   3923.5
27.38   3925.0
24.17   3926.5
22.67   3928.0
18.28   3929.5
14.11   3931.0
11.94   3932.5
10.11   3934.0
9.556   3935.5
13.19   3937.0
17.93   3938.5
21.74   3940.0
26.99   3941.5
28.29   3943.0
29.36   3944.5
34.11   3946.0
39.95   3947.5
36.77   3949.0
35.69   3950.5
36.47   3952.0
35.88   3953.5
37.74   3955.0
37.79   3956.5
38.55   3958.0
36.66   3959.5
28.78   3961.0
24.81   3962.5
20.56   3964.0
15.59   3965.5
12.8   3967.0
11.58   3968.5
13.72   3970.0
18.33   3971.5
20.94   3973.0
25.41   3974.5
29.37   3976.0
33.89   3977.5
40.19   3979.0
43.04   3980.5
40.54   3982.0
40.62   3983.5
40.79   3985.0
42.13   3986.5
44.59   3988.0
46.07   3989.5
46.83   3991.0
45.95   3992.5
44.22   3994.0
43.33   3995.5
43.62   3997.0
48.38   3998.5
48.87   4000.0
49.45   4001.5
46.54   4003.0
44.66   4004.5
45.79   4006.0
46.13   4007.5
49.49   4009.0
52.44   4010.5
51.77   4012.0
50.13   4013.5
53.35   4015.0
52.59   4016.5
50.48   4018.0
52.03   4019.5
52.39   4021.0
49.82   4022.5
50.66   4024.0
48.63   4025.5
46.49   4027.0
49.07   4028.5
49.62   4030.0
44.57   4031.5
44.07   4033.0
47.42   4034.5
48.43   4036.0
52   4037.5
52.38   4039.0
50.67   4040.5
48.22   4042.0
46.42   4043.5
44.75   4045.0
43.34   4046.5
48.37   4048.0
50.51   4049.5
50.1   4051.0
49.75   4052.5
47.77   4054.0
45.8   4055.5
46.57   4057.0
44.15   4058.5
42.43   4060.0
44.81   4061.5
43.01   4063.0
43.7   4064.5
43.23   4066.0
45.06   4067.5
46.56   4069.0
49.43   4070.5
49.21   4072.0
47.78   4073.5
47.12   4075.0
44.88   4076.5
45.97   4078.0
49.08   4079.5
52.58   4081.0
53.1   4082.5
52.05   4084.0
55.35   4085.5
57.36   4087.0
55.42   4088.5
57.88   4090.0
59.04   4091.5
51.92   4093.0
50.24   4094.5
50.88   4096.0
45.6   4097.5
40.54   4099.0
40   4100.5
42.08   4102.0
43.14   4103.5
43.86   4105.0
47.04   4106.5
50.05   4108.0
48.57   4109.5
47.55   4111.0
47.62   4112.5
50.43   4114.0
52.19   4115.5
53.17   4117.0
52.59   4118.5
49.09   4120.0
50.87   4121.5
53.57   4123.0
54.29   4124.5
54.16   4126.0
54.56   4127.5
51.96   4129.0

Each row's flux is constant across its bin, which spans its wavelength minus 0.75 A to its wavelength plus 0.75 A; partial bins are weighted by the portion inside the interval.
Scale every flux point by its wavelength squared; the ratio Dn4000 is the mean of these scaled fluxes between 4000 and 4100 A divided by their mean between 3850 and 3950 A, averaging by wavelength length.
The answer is 1.9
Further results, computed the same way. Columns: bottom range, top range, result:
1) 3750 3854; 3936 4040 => 1.60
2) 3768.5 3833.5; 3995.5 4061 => 1.93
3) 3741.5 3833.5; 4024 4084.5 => 1.97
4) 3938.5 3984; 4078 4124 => 1.81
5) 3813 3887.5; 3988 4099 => 2.17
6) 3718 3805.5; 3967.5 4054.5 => 1.82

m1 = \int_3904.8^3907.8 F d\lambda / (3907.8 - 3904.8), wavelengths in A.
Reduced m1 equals 32.7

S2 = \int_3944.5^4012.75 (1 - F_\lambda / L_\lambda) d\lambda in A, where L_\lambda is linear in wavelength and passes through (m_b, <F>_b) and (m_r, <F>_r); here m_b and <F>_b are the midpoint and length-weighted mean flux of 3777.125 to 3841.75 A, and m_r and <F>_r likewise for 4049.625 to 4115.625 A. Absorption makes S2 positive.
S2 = 5.4 A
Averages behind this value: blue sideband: 26.7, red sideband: 48.2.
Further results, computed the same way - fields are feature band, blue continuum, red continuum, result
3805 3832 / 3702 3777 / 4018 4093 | 5.8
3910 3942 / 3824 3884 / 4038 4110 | 6.3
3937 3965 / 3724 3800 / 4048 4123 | 6.3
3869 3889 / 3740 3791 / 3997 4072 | 5.1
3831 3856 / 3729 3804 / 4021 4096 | 7.6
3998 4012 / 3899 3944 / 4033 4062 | -2.5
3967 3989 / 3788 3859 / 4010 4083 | 5.3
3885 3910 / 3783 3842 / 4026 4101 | 1.3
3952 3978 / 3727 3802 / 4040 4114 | 9.2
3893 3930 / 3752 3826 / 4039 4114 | 4.5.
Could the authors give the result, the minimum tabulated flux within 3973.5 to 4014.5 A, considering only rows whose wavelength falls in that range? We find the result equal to 25.41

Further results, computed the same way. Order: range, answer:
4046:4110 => 40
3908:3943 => 9.556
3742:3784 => 20.55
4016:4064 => 42.43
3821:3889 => 15.99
